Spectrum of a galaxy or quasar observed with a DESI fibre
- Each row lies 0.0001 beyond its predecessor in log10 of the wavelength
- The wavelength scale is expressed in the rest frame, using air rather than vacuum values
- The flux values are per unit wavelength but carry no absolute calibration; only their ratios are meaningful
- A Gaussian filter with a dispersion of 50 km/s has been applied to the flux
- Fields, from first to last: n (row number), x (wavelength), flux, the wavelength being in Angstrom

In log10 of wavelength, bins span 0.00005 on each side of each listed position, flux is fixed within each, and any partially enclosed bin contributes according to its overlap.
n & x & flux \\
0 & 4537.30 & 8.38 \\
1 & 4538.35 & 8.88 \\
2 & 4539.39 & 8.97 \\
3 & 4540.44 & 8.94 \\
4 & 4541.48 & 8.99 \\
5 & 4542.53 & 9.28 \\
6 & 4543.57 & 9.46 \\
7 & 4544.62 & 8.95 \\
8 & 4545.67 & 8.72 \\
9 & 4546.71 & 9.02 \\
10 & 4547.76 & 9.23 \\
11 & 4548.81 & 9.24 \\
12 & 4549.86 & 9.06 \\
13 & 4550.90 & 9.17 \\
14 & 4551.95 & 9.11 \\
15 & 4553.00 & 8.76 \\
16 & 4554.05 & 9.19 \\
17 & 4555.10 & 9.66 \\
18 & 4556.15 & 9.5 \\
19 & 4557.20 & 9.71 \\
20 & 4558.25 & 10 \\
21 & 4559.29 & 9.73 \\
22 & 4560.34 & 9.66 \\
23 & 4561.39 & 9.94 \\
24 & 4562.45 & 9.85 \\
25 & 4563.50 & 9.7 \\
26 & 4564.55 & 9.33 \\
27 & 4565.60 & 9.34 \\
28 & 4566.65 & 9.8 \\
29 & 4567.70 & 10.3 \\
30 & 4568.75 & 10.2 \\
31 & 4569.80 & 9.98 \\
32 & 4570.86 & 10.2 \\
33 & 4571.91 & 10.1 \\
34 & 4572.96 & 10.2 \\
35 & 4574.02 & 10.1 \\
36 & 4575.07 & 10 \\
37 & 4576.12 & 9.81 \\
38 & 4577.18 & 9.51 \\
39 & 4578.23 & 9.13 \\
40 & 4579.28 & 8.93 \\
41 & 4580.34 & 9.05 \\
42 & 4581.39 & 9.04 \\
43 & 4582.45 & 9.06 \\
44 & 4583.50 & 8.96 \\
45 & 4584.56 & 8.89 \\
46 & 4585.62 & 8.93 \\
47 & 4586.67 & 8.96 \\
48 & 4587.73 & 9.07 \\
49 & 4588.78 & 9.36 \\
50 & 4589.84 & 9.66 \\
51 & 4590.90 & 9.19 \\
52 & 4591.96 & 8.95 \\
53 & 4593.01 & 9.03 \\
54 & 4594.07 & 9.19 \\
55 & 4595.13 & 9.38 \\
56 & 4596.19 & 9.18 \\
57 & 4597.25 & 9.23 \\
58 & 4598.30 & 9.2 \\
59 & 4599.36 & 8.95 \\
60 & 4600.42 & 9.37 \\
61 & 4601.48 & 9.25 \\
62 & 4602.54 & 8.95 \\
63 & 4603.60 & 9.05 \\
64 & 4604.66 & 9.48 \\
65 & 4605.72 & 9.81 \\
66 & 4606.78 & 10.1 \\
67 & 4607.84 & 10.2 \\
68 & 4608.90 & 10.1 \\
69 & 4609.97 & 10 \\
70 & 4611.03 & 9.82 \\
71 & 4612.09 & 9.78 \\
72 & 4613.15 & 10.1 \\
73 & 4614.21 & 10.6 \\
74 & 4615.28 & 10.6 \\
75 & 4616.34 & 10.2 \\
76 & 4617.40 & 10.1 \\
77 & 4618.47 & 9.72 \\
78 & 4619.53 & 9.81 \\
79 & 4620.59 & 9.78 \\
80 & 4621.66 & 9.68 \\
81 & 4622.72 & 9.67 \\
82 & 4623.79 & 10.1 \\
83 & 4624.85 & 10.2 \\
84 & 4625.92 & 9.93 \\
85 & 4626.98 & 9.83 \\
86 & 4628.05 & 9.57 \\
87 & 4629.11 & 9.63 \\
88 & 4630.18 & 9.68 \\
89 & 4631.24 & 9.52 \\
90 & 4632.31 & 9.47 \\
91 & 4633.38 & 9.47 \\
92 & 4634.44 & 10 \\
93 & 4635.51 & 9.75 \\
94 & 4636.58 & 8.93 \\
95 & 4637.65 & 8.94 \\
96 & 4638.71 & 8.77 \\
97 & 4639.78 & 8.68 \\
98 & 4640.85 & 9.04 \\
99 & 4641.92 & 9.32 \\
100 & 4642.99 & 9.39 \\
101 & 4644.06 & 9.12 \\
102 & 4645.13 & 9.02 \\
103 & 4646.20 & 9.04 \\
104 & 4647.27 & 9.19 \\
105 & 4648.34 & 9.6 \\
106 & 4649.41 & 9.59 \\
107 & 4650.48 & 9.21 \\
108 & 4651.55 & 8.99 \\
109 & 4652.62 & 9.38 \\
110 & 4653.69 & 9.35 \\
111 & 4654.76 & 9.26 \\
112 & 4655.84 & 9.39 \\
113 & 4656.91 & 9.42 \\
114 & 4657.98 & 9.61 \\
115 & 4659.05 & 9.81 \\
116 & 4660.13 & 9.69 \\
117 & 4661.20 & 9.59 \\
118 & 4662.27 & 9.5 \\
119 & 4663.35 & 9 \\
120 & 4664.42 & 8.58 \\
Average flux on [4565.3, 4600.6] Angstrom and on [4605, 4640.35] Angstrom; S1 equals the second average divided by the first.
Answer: 1.04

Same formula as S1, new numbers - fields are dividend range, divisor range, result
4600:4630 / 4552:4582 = 1.02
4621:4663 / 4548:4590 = 0.99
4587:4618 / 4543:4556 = 1.05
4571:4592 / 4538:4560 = 1.02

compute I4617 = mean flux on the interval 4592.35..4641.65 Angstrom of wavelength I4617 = 9.6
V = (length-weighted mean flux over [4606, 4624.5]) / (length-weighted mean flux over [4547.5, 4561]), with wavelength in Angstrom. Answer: 1.07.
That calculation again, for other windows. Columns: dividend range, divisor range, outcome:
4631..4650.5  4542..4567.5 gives 0.98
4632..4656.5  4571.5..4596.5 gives 0.99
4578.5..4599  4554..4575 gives 0.93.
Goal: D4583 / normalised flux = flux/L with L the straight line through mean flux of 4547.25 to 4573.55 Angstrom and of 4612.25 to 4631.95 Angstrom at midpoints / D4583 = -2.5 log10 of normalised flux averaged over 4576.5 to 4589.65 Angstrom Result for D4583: 0.075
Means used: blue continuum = 9.64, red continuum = 9.92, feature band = 9.1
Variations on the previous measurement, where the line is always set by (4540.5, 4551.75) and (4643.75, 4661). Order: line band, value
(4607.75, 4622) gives -0.09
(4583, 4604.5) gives 0.01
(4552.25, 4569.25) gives -0.06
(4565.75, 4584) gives -0.06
